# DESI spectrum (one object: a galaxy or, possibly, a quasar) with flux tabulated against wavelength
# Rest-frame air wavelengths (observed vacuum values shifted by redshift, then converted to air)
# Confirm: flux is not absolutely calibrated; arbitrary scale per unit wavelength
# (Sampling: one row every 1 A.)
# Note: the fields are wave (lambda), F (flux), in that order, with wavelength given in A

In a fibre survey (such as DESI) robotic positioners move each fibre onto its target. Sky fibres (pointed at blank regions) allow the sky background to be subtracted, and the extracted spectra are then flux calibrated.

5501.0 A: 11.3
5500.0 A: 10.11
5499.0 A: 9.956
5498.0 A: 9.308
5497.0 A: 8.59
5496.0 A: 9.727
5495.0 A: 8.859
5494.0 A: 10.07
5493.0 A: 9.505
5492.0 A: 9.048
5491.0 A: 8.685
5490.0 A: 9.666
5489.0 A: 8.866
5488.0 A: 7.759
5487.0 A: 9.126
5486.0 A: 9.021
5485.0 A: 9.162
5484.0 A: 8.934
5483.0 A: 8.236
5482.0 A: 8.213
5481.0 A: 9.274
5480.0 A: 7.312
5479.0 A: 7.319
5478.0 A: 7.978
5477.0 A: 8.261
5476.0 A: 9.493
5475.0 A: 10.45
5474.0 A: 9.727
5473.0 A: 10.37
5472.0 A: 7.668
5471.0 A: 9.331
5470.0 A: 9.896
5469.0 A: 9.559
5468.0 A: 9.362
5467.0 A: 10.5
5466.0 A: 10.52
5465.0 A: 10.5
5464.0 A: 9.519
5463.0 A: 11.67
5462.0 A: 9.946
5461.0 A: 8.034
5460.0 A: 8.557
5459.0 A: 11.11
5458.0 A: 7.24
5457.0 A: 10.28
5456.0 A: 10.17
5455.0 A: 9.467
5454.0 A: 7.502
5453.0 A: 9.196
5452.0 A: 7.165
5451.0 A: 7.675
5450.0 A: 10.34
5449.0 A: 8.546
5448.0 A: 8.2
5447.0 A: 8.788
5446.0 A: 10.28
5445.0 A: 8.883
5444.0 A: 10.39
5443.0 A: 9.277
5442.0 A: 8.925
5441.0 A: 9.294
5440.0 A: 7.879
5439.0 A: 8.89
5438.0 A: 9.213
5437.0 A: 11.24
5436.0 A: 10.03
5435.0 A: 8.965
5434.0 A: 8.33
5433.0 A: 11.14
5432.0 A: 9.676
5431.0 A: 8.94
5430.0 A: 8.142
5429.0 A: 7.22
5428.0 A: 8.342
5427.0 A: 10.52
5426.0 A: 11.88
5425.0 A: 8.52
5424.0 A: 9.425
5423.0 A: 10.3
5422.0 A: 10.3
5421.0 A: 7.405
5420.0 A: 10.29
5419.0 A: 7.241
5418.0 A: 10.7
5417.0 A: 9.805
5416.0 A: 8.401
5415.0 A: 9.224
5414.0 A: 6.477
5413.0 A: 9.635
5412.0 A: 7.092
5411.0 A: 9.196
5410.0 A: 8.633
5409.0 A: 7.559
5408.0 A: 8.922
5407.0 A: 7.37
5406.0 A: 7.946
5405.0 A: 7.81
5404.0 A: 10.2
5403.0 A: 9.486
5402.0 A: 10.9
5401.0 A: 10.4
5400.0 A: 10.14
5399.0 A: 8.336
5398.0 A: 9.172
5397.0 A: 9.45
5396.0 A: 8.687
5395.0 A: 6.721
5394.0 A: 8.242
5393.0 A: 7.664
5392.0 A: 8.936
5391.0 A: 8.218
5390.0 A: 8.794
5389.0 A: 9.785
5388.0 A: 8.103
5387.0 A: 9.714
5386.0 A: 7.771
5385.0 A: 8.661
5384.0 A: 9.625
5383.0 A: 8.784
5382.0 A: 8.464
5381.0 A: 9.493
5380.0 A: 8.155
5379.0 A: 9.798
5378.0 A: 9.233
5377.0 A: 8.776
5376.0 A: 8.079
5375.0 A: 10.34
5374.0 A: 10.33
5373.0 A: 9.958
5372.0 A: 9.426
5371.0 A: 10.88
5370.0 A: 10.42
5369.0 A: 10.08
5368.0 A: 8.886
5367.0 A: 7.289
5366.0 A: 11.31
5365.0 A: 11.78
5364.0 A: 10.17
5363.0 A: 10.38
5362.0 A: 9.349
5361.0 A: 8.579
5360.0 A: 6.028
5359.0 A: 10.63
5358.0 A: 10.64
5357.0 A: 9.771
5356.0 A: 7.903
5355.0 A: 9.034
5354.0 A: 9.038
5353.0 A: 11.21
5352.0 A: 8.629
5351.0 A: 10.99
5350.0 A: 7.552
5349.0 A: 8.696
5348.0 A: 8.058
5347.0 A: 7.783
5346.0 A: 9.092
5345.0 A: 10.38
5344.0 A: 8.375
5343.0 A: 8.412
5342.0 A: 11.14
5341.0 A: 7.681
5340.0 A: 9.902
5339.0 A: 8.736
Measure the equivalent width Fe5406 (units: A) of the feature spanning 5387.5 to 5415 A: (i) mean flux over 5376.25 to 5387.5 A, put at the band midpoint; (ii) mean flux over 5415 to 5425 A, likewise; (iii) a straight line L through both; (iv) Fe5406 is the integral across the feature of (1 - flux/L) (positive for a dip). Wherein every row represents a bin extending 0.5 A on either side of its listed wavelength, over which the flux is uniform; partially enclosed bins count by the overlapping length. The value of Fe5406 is 1.3 A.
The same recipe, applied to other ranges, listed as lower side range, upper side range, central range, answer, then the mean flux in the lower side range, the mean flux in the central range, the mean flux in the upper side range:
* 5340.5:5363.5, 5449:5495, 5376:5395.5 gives 1.0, 9.1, 8.67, 9.14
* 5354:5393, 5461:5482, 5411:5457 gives 1.1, 9.28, 9.11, 9.37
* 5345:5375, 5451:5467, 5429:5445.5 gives 0.2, 9.48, 9.26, 9.37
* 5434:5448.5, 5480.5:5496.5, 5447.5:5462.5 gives 0.5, 9.27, 8.9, 9.01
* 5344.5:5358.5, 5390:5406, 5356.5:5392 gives -1.1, 9.2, 9.36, 8.92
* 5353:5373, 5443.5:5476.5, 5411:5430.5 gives 1.0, 9.61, 9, 9.4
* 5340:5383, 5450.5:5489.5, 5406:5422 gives 1.1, 9.34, 8.57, 9.09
